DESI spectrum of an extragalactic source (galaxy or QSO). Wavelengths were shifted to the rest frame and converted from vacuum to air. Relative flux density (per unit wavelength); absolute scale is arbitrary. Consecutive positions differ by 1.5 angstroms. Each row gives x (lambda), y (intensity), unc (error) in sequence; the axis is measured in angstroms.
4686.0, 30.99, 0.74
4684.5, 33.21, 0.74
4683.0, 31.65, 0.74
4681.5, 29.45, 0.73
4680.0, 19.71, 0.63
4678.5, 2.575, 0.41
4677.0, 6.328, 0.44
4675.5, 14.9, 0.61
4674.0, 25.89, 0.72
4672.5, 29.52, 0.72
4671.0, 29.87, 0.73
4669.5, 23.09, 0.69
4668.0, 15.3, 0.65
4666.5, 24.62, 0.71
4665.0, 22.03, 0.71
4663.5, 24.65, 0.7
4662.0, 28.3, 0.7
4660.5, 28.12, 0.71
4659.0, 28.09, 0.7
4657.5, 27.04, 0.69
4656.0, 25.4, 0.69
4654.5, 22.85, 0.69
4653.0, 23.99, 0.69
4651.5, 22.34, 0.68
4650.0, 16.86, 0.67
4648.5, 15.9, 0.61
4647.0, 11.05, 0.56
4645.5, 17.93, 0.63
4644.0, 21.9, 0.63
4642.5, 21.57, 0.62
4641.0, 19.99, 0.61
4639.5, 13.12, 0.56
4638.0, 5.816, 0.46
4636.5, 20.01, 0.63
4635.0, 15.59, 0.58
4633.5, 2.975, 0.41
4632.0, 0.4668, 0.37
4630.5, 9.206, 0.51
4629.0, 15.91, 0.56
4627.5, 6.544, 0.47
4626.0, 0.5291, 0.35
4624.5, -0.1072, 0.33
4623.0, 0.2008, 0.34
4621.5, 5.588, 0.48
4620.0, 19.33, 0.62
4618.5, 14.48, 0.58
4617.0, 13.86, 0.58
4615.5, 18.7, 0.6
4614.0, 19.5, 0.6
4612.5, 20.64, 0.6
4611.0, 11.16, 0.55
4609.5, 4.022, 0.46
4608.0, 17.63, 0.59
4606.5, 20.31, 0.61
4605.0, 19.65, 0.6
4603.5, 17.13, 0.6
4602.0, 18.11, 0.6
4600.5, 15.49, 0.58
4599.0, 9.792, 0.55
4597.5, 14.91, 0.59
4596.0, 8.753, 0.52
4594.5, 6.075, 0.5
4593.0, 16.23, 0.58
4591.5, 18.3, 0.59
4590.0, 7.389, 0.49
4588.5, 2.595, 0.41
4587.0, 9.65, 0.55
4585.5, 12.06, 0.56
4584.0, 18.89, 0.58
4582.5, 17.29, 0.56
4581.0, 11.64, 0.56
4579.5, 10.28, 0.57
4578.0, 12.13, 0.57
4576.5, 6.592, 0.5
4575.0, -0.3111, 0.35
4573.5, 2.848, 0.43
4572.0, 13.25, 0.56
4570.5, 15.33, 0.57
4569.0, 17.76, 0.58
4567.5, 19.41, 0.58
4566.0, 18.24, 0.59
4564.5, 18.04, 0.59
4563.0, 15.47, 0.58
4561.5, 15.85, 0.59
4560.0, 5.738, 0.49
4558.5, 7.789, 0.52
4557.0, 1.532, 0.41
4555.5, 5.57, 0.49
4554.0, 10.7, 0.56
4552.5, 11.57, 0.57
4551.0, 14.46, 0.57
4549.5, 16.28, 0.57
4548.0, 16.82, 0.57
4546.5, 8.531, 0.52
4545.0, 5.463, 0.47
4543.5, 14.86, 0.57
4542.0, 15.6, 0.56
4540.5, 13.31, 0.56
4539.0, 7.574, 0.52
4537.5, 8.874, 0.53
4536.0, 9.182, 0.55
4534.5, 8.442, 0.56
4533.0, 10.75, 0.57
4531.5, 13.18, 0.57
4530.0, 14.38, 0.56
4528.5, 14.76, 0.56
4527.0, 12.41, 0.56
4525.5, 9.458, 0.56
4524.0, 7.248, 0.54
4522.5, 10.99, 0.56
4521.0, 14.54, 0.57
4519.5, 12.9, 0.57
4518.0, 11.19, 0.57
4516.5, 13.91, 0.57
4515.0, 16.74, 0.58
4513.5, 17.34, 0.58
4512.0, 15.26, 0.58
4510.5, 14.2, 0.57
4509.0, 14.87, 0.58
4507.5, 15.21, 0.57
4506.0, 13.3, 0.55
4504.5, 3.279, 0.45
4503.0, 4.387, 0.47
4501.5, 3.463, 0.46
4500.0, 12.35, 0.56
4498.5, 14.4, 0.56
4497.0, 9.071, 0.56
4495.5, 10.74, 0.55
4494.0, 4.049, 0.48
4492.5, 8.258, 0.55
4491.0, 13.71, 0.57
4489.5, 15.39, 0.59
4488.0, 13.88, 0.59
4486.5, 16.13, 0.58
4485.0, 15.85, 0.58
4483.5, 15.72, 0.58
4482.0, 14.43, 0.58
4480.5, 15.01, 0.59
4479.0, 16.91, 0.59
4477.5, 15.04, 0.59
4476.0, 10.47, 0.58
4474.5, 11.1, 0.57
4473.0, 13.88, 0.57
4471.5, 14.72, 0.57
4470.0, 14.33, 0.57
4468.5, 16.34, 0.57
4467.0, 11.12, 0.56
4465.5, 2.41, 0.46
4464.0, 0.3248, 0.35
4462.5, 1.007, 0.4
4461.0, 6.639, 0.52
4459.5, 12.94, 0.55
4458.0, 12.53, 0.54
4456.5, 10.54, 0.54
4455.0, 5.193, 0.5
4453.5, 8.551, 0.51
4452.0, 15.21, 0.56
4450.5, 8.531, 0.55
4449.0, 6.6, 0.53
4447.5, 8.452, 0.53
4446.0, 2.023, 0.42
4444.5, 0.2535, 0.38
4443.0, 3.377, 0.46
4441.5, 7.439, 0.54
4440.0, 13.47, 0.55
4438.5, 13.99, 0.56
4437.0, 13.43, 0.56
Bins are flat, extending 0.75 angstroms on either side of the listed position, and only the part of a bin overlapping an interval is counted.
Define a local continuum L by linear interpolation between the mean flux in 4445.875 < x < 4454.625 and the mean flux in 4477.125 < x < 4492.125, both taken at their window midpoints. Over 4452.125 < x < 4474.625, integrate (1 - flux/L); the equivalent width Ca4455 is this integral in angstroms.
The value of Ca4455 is 3.0 angstroms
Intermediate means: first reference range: 8.54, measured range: 9.56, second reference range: 15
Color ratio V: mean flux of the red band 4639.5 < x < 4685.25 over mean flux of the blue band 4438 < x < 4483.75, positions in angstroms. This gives 2.23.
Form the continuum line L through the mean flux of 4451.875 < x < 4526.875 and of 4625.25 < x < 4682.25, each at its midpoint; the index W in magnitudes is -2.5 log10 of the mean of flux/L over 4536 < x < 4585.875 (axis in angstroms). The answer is 0.220 mag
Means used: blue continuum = 11.5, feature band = 11.8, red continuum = 18.1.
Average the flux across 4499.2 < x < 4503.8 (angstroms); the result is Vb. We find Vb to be 6.78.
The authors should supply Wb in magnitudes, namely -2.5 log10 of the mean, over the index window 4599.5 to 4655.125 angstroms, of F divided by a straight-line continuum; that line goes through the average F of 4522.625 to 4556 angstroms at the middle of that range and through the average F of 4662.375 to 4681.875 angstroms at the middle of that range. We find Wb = 0.24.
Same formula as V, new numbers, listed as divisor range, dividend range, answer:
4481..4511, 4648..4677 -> 2.00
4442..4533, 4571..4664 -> 1.29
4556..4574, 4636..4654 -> 1.39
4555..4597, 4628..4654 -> 1.33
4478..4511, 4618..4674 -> 1.43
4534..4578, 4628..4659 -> 1.49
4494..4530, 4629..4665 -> 1.57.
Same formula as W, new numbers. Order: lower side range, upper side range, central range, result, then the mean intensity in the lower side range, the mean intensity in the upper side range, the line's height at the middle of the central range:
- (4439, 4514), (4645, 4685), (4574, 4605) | 0.44 mag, 10.6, 22.2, 17.6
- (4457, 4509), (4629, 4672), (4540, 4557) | 0.22 mag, 11.2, 19.2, 14.3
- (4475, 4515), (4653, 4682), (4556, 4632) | 0.46 mag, 12.5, 22.5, 18.2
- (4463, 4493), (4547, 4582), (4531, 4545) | 0.09 mag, 12.7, 11.6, 12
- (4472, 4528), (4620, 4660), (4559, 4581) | 0.11 mag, 12.4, 14.4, 13.4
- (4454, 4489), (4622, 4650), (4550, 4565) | 0.07 mag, 11.6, 11.1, 11.4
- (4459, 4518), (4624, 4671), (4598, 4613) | 0.04 mag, 11.7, 17.4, 15.9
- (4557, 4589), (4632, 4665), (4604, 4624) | 0.12 mag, 11.8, 19.3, 15.9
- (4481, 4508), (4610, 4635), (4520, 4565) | -0.04 mag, 11.3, 10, 10.8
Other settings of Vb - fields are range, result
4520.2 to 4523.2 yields 12.8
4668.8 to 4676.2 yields 24.7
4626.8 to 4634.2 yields 7.05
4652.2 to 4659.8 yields 25.5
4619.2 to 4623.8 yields 8.35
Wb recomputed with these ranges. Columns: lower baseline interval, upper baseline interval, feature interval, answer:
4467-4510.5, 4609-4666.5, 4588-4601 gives 0.31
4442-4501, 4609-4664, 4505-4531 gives -0.13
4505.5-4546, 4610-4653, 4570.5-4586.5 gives 0.19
